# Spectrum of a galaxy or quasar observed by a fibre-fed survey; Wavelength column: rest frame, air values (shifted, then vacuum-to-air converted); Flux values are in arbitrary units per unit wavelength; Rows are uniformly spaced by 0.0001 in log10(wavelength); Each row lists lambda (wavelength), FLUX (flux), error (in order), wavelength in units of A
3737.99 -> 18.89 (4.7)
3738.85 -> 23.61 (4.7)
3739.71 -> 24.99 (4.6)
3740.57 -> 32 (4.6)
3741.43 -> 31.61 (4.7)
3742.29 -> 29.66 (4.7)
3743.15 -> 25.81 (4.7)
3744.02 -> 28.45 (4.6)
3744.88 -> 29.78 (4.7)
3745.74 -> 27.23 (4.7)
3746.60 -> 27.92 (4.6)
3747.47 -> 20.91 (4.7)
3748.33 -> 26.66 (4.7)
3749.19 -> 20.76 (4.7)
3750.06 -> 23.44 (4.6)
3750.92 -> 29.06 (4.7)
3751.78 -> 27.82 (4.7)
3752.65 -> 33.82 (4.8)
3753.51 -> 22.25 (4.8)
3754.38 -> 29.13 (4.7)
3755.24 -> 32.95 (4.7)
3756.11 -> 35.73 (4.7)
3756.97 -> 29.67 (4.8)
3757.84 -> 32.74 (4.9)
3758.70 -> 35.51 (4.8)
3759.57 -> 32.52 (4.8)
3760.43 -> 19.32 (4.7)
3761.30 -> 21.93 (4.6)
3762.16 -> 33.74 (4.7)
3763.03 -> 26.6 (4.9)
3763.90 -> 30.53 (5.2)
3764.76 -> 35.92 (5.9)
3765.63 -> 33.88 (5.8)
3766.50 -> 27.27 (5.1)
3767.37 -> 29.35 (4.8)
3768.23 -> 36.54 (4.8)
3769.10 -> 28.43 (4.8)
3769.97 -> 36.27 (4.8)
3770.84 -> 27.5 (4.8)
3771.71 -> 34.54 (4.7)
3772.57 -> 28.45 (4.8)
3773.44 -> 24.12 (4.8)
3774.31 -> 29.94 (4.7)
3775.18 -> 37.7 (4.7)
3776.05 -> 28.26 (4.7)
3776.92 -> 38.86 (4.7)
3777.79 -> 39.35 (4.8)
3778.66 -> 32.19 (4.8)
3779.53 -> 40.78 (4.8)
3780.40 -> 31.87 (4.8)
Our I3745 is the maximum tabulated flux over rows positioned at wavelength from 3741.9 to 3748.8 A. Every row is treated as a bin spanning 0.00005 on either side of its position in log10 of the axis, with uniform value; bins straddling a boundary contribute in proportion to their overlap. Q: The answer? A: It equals 29.78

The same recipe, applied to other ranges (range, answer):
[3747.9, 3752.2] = 29.06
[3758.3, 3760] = 35.51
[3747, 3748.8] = 26.66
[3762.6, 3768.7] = 36.54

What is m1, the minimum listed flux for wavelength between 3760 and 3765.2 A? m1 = 19.32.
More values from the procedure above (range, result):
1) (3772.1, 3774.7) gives 24.12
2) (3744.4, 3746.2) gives 27.23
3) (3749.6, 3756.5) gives 22.25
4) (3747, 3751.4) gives 20.76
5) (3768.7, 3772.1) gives 27.5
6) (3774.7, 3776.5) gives 28.26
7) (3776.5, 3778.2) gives 38.86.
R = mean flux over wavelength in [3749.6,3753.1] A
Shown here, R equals 28.4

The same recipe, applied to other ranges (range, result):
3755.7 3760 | 33.2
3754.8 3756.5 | 34.3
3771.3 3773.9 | 29.1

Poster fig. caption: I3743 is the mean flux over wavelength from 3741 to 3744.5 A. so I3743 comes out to 28.9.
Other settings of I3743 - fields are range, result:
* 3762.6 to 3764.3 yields 28.5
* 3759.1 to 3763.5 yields 26.9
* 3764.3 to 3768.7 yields 32.6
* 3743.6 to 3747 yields 28.4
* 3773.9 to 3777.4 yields 33.8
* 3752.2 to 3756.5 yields 30.7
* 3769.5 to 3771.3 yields 31.8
